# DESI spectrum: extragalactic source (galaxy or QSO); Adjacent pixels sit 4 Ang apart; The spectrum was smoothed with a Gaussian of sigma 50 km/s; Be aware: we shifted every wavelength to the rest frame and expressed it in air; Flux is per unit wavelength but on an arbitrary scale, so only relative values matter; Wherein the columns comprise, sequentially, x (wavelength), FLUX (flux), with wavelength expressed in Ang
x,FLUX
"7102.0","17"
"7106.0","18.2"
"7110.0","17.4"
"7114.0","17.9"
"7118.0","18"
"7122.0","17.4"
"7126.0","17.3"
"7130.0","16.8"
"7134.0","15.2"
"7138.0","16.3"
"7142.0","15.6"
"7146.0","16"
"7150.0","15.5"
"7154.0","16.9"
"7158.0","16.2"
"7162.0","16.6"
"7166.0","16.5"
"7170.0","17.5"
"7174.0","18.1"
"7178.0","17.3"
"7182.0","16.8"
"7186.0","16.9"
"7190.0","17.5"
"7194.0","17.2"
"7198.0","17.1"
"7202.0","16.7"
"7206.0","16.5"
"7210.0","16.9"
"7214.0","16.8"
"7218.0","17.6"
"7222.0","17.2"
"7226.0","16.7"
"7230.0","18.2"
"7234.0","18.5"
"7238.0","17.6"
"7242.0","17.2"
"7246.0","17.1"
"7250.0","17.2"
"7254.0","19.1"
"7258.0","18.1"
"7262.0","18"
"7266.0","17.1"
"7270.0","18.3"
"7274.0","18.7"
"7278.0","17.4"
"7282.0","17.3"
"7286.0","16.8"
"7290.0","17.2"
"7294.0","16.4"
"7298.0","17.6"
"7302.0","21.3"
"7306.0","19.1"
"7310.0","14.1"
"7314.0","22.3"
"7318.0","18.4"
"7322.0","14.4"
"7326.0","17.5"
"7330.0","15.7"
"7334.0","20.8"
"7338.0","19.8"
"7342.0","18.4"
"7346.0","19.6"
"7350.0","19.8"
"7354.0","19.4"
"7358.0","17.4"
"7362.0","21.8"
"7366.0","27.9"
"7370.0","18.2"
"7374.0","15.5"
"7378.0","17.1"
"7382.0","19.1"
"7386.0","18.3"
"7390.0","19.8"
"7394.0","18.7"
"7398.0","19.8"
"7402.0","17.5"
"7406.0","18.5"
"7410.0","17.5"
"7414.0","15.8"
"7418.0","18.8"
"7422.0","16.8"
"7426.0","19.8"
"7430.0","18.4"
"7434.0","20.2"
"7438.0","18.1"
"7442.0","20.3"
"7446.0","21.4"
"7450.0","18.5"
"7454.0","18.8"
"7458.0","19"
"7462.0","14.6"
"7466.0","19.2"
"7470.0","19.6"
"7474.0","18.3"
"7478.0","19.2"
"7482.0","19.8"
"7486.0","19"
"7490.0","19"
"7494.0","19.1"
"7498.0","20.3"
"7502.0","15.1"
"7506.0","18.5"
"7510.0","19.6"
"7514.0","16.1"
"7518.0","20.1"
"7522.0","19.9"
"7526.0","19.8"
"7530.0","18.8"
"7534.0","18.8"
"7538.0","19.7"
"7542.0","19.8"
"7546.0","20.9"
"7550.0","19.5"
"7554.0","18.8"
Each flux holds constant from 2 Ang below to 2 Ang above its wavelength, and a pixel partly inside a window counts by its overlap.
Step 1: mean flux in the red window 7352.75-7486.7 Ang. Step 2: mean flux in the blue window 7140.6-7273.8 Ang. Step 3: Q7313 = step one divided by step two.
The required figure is 1.10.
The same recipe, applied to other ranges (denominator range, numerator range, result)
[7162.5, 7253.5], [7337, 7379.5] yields 1.13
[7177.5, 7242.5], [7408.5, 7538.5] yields 1.09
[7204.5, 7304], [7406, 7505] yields 1.05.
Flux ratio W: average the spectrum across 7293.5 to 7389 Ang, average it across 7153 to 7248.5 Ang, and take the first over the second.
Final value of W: 1.10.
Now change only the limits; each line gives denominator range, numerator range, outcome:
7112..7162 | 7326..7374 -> 1.18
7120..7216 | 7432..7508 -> 1.13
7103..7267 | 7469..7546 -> 1.11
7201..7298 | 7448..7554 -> 1.08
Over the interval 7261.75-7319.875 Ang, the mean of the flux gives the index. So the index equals 18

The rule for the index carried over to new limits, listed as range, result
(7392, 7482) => 18.6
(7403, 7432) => 17.9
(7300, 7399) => 19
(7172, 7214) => 17.1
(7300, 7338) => 18.3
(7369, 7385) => 17.5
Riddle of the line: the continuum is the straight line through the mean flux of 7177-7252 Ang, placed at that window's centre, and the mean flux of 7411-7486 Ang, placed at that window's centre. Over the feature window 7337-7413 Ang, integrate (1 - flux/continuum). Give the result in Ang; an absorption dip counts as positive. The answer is -3.7 Ang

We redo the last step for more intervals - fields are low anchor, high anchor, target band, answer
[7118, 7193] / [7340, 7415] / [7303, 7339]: 0.71 Ang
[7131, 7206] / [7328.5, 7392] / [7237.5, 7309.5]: 1.29 Ang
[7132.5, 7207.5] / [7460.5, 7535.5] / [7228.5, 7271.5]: -1.72 Ang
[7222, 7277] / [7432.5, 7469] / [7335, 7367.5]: -3.62 Ang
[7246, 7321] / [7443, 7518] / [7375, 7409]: -0.23 Ang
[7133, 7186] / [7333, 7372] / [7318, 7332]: 2.50 Ang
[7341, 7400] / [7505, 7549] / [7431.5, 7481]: 1.02 Ang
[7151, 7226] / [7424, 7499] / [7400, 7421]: 1.24 Ang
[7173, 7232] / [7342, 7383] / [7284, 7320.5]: 1.10 Ang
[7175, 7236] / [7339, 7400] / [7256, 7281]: 0.19 Ang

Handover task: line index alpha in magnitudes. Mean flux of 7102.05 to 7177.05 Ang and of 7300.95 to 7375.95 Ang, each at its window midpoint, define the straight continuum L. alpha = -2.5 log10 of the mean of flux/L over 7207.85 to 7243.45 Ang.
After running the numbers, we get 0.02 mag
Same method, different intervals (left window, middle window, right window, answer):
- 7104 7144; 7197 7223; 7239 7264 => 0.036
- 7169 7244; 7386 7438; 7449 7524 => -0.011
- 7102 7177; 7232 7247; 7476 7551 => -0.011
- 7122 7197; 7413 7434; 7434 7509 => 0.015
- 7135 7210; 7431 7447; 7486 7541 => -0.081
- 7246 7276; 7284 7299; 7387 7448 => 0.074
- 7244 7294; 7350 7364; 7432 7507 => -0.081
